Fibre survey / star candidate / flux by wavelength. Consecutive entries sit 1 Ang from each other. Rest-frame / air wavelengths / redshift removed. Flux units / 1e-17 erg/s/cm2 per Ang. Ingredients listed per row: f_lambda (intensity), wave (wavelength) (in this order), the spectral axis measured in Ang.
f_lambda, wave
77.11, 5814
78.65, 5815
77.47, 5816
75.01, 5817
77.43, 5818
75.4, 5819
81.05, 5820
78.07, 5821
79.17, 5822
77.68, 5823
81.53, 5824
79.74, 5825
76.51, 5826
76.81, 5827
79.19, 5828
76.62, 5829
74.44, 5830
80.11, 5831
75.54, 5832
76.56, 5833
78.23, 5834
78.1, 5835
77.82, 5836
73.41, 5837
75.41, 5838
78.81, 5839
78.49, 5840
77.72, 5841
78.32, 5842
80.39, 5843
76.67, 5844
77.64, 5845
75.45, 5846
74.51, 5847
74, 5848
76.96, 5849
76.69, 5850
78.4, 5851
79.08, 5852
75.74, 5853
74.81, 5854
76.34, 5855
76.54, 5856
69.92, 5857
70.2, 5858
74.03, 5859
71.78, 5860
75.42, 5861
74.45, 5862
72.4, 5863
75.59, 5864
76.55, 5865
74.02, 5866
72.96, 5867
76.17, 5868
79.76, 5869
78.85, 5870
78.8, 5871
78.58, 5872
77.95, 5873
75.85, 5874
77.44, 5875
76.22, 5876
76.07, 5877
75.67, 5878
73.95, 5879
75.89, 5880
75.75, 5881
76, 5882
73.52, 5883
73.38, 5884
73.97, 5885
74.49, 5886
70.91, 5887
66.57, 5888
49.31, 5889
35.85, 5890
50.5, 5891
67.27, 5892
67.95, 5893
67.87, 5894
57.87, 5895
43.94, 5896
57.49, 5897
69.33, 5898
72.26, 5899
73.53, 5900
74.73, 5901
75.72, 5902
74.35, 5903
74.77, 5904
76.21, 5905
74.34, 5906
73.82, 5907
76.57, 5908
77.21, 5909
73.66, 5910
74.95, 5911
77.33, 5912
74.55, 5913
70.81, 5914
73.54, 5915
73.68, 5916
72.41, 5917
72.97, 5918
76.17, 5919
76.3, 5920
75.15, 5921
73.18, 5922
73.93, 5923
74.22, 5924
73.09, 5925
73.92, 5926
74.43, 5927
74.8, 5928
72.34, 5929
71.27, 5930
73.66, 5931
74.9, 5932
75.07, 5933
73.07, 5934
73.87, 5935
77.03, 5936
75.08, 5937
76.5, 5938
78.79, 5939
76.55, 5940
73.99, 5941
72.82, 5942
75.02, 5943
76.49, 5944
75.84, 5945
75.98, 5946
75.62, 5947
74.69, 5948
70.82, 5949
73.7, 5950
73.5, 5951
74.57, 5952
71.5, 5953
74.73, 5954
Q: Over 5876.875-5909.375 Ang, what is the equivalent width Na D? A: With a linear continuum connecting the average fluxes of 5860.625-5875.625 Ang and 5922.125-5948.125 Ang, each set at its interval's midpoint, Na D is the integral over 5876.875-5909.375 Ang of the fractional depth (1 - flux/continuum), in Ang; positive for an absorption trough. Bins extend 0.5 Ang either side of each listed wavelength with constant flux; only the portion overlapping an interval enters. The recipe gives 2.9 Ang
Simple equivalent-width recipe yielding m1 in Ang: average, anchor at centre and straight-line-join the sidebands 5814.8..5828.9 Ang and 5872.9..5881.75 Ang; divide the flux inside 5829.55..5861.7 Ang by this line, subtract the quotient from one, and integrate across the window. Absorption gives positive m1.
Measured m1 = 0.4 Ang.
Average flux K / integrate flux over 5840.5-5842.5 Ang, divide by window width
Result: 78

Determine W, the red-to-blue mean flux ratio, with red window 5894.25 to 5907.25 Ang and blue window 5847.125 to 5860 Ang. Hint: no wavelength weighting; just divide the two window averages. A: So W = 0.9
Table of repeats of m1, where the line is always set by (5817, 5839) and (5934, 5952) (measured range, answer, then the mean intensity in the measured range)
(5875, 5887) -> 0.2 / 74.9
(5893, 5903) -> 1.3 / 66.4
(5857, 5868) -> 0.4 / 73.7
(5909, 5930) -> 0.4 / 74.1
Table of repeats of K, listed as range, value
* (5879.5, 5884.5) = 74.9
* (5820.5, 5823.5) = 78.3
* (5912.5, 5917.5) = 73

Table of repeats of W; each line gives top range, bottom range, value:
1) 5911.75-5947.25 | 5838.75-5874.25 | 0.98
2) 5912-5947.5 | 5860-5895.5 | 1.04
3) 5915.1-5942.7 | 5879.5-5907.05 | 1.10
